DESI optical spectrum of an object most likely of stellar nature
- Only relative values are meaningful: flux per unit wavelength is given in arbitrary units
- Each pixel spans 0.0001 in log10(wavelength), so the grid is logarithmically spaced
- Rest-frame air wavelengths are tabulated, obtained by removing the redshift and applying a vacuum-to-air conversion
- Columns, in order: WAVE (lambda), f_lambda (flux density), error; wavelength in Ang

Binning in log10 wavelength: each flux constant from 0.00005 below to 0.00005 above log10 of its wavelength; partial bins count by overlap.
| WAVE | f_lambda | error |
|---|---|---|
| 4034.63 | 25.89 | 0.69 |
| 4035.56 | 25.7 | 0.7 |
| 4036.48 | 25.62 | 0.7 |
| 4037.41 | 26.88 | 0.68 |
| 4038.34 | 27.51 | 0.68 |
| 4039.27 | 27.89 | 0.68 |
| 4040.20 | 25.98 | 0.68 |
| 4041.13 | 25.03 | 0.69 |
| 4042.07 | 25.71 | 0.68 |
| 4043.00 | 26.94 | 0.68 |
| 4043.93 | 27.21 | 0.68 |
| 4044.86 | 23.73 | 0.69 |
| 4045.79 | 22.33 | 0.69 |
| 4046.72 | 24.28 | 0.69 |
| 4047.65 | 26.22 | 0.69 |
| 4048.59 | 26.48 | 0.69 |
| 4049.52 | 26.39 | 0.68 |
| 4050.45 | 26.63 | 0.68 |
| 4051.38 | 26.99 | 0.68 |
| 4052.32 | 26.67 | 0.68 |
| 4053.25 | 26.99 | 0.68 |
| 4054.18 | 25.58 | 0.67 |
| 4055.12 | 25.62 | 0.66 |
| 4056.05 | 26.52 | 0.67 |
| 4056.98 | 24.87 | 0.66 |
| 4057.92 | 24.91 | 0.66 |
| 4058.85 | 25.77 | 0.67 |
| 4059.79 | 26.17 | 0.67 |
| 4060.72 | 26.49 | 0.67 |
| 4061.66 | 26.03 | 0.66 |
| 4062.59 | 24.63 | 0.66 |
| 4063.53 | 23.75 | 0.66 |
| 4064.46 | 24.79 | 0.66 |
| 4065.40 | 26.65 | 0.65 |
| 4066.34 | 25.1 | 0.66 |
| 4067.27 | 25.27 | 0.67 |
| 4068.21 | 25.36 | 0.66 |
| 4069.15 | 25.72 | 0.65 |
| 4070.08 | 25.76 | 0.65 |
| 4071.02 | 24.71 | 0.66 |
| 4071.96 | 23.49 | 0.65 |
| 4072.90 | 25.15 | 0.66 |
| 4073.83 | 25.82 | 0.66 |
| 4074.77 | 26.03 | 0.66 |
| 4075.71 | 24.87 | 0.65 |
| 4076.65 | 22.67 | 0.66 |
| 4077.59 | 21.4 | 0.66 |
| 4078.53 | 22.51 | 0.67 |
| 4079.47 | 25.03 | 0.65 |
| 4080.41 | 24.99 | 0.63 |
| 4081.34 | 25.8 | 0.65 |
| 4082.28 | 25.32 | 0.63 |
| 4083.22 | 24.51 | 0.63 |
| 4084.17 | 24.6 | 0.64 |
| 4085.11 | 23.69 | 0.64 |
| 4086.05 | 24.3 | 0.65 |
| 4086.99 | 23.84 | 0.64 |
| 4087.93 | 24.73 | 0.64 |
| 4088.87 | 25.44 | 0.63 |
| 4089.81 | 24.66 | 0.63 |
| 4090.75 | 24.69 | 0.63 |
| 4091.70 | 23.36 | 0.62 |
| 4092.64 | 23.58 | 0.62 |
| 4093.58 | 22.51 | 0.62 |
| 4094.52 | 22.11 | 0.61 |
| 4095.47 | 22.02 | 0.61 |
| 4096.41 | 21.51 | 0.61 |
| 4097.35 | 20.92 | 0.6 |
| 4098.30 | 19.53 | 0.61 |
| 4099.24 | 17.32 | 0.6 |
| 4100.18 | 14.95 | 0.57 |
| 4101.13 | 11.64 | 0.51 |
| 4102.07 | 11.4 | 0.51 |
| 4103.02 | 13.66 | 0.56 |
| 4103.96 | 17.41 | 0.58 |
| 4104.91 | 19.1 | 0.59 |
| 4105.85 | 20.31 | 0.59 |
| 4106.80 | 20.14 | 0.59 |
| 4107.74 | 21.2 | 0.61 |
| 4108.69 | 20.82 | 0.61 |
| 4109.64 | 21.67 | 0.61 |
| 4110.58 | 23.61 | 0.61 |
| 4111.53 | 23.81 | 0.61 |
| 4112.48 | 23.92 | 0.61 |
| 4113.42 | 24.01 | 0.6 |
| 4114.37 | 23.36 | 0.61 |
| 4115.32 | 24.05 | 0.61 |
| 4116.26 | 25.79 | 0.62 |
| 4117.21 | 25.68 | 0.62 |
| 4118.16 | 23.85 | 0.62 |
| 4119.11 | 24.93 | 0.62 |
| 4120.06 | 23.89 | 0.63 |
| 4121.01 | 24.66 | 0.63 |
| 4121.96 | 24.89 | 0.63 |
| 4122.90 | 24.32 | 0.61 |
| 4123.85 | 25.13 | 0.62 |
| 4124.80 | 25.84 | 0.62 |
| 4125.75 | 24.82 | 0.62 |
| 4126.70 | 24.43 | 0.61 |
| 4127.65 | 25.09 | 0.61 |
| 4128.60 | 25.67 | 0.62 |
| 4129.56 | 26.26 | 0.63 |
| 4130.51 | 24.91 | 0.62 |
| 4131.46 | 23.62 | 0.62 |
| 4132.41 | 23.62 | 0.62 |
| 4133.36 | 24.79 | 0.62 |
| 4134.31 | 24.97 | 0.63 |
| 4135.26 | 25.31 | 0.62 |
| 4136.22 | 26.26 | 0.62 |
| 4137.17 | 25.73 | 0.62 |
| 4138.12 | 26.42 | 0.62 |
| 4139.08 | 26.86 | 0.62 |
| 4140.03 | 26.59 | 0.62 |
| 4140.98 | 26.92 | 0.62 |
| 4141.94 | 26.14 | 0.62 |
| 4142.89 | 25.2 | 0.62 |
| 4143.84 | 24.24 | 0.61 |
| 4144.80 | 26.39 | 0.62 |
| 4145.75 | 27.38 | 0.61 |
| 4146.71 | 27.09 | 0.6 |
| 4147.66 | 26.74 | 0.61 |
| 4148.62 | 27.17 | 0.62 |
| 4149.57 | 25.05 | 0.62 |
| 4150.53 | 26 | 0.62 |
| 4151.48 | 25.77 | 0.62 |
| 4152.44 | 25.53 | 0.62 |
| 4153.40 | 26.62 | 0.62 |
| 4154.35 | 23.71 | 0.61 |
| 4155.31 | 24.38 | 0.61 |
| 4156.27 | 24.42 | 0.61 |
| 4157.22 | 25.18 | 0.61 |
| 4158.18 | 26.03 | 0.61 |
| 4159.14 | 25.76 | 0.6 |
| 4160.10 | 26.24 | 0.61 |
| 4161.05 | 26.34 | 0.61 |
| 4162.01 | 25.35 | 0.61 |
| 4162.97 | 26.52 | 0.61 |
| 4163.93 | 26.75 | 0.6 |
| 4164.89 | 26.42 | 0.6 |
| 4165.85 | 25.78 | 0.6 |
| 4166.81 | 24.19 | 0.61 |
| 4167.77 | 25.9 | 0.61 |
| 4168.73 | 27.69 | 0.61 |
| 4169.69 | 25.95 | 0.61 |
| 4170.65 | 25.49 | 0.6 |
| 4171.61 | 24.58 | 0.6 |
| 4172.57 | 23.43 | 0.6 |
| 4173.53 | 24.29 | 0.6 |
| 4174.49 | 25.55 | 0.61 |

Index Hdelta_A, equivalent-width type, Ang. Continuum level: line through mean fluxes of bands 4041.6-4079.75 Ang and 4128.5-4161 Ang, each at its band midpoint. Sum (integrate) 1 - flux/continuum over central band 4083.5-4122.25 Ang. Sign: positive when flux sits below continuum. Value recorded 5.5 Ang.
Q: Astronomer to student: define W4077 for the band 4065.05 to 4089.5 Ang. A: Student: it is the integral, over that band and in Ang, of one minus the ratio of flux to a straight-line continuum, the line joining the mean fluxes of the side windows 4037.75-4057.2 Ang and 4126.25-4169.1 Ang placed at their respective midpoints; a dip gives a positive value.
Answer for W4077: 1.13 Ang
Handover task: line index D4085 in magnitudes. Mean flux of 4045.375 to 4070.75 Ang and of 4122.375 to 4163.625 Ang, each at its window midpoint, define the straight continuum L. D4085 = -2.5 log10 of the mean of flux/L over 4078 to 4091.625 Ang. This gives 0.05 mag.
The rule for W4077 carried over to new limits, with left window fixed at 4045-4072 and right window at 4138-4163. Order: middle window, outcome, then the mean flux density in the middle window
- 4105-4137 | 2.14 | 24.1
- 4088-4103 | 3.15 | 20.3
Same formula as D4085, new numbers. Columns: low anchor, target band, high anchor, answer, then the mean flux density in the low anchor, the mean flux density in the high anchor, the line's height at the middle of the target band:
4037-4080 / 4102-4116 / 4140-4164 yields 0.223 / 25.4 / 25.9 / 25.7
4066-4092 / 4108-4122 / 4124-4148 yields 0.063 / 24.6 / 25.6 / 25.3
